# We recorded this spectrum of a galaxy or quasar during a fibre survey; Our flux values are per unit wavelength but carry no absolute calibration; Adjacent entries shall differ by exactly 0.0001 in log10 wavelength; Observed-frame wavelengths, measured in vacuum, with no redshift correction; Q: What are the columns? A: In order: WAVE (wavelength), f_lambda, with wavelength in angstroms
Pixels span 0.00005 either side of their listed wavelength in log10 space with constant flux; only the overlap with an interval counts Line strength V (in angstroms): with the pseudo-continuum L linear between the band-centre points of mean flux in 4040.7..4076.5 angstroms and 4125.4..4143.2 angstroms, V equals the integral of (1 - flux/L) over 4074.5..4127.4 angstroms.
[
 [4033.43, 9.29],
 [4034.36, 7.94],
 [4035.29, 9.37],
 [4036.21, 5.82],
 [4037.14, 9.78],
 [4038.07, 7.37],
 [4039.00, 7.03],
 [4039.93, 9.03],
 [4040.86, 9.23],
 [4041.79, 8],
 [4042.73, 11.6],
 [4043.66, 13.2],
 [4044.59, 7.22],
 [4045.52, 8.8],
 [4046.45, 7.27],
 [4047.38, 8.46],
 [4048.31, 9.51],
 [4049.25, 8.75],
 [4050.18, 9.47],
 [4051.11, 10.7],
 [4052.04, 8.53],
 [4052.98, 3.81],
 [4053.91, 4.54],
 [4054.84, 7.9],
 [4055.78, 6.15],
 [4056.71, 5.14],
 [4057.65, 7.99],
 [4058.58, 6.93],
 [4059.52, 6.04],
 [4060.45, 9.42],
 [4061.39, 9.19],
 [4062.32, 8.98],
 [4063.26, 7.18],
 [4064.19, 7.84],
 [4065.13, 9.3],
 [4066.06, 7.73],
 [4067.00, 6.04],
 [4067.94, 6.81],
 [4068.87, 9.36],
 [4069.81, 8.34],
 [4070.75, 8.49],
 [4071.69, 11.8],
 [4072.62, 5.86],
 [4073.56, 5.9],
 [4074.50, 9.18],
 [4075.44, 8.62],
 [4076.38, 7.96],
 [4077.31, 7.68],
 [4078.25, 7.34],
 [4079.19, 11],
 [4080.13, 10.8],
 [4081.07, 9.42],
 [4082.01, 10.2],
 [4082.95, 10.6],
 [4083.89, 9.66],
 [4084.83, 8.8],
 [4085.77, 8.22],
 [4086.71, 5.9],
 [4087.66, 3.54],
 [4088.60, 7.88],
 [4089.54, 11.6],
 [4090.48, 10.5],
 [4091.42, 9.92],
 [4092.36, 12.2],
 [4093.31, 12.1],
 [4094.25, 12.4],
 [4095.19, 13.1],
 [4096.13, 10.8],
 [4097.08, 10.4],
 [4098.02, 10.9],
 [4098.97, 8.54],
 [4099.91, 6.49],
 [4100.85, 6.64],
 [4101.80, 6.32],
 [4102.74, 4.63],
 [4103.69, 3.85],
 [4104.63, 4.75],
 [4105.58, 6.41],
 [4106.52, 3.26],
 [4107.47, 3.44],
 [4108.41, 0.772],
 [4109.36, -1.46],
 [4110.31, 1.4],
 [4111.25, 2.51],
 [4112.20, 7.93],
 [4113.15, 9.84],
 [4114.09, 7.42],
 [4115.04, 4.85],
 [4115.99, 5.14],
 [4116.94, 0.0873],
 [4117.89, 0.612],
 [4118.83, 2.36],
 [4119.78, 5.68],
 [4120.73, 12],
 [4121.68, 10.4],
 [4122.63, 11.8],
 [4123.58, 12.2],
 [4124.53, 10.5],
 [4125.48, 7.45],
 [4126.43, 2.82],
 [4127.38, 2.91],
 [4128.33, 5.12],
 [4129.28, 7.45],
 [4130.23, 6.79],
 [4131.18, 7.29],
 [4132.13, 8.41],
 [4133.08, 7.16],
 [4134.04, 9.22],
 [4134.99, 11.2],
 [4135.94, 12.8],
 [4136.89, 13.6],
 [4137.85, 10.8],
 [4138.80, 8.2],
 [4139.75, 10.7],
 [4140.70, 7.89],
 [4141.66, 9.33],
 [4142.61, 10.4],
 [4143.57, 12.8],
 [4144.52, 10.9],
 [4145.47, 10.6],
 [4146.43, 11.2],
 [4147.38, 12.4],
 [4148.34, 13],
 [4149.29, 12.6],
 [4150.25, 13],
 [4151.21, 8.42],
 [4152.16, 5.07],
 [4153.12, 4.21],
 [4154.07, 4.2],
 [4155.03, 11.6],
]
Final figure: 5.5 angstroms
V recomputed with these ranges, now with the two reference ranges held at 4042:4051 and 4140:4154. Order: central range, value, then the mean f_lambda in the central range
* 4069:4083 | 1.04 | 8.84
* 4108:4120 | 7.58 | 3.6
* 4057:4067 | 1.64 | 7.91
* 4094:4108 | 3.38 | 7.35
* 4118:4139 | 3.26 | 8.33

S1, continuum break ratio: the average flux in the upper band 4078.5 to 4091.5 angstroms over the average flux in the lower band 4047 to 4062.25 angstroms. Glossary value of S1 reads 1.2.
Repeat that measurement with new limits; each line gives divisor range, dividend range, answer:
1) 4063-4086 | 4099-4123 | 0.60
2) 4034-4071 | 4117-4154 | 1.08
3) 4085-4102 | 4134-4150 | 1.19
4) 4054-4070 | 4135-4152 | 1.45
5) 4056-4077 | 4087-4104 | 1.14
